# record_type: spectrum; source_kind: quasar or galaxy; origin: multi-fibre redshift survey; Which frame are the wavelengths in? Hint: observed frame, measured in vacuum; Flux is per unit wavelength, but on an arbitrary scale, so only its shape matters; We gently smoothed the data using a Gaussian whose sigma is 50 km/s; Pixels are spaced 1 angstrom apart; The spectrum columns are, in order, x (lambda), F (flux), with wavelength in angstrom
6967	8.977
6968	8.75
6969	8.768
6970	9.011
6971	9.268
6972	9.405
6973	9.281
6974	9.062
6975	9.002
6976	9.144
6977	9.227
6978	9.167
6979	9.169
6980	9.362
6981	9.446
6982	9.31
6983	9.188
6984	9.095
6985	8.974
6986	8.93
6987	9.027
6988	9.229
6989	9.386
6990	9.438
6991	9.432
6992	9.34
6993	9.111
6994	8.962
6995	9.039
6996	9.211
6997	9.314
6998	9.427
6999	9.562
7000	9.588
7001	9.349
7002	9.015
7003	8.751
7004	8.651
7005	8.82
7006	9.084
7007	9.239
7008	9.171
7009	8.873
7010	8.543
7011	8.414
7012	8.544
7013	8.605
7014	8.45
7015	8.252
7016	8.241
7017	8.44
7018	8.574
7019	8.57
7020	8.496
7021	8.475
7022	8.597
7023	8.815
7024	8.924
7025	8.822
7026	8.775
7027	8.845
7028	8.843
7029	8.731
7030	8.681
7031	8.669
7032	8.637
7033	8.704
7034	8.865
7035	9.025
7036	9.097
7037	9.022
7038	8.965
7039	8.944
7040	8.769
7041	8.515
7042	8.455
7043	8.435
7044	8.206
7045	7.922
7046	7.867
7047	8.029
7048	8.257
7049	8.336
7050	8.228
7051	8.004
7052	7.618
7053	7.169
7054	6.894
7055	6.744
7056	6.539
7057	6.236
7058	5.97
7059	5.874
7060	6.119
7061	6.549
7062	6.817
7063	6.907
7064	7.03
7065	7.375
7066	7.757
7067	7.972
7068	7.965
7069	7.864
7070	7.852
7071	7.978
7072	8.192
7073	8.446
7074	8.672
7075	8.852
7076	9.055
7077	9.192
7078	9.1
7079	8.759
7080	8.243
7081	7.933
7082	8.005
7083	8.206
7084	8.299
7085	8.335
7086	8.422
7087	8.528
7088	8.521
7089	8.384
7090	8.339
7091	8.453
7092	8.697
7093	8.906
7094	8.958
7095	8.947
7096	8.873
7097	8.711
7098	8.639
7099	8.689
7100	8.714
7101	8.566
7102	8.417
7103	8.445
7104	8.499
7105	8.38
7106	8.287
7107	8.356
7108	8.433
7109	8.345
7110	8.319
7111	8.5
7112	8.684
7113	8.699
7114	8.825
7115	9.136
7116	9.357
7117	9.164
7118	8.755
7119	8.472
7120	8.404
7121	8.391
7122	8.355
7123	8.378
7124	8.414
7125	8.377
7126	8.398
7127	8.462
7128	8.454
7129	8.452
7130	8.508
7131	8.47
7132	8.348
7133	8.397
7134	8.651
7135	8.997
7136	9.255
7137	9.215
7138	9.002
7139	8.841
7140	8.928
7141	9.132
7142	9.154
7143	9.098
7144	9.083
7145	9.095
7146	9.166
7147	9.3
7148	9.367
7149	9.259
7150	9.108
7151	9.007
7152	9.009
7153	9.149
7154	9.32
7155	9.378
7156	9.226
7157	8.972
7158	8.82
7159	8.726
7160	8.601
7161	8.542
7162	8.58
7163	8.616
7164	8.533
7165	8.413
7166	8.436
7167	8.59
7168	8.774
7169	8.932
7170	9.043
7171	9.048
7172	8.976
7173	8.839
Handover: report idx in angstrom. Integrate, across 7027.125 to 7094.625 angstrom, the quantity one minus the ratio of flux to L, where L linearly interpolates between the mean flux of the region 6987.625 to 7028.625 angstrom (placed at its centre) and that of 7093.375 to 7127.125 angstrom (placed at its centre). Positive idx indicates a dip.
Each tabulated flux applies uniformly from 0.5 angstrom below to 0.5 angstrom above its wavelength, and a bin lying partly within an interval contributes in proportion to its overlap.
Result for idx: 4.93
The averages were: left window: 8.91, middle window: 8.11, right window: 8.6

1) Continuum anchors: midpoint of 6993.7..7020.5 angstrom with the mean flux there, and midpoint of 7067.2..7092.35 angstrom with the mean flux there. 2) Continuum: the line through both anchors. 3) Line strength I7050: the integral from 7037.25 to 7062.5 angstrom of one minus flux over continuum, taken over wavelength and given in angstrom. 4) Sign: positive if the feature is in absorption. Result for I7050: 2.95 angstrom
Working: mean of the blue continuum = 8.86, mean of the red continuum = 8.4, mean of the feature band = 7.59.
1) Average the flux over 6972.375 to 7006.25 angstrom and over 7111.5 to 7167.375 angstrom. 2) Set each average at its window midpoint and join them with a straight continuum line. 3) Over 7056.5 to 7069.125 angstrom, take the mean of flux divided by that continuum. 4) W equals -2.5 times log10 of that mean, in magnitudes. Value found 0.284 mag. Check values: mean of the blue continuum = 9.18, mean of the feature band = 6.93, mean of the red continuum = 8.81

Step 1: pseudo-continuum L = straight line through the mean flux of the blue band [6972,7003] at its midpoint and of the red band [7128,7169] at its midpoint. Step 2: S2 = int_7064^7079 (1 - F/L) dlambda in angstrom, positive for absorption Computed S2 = 1.27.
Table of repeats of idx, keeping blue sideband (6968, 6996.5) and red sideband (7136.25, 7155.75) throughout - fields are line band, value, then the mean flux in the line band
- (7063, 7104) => 3.4 angstrom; 8.39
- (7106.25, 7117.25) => 0.5 angstrom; 8.69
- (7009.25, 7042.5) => 1.8 angstrom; 8.68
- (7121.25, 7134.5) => 1.0 angstrom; 8.43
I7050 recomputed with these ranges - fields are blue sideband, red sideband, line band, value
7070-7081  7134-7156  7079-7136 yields 1.9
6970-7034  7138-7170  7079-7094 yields 0.9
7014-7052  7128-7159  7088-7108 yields 0.5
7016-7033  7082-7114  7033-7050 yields 0.2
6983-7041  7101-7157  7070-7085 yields 0.6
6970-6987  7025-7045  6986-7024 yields 0.2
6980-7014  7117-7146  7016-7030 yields 0.5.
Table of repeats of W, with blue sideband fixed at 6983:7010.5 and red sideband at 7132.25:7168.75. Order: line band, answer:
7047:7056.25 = 0.193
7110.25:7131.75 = 0.046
